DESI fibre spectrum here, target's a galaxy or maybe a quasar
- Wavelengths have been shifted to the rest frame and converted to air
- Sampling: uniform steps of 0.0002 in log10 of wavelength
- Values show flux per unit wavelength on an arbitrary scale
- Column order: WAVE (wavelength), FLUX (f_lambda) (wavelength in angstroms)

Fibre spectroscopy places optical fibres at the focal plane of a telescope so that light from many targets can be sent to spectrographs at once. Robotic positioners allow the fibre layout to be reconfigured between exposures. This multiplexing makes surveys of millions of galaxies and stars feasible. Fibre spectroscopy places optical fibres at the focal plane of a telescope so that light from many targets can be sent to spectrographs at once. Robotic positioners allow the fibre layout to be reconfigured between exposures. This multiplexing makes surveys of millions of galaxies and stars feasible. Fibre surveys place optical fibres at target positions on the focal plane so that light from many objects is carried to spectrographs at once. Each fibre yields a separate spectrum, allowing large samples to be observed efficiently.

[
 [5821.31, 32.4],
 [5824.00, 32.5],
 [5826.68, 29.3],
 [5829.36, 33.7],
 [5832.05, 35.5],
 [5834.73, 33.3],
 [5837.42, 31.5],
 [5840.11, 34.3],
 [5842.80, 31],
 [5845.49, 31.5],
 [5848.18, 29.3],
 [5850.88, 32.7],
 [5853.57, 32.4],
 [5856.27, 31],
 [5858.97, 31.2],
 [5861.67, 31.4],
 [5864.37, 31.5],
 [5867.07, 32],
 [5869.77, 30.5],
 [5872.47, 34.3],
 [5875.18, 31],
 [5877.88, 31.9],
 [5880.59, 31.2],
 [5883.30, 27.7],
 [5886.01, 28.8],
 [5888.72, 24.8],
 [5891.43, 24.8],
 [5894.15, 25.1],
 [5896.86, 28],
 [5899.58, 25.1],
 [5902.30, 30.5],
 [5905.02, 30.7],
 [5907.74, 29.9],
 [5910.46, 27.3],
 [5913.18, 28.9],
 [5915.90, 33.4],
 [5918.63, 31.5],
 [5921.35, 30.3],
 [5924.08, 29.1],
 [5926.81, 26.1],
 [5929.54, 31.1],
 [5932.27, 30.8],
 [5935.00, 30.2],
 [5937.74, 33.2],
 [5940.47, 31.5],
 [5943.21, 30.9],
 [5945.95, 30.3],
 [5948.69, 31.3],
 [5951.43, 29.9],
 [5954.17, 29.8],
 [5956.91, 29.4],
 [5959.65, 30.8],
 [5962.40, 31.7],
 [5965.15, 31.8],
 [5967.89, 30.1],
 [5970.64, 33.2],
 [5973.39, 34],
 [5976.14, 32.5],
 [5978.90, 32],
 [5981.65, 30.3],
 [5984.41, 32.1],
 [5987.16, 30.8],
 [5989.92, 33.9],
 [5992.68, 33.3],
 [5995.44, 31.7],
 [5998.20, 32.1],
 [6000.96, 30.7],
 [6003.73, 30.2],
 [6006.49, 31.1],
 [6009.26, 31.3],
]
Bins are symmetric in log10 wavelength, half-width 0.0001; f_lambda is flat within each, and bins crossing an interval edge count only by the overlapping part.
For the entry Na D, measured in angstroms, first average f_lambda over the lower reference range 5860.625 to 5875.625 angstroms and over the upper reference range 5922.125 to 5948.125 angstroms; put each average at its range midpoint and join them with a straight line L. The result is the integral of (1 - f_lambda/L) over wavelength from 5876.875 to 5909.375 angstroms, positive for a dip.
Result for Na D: 3.25 angstroms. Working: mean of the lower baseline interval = 31.8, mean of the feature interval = 28.2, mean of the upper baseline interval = 30.4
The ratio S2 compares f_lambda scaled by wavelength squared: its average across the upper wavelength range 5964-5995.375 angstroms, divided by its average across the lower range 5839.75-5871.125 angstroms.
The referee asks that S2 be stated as 1.07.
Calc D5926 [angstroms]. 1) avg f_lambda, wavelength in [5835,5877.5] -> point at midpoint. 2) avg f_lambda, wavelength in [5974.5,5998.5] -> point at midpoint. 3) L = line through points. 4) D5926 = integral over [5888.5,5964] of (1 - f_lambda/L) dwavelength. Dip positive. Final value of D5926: 5.5 angstroms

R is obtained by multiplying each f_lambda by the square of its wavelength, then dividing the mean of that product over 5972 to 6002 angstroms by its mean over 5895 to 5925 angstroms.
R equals 1.12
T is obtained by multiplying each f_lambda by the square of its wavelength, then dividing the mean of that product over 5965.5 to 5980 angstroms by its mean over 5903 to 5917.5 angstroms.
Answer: 1.10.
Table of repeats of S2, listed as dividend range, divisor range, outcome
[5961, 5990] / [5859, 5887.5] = 1.07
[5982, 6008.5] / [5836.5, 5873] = 1.05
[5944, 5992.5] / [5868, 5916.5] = 1.11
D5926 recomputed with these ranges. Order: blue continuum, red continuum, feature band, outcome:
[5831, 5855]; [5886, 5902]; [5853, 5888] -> -2.4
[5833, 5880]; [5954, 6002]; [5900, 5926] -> 1.5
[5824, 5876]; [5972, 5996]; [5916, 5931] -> 1.0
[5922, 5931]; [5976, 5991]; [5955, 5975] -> -0.4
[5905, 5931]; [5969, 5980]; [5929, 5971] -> 0.8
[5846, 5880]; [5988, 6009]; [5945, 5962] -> 0.7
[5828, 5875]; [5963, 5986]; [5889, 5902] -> 2.4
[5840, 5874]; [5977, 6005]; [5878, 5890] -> 1.2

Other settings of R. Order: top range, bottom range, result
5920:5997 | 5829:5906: 1.05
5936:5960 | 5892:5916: 1.10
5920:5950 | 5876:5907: 1.10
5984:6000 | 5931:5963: 1.07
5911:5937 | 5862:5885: 0.98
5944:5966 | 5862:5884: 1.00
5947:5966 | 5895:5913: 1.09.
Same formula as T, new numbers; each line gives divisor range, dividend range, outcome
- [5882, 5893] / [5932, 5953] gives 1.19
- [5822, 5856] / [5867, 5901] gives 0.91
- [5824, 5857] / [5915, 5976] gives 1.00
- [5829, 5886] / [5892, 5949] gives 0.96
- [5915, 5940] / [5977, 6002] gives 1.06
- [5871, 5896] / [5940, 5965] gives 1.09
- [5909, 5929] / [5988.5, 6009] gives 1.10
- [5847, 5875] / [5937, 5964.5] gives 1.01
